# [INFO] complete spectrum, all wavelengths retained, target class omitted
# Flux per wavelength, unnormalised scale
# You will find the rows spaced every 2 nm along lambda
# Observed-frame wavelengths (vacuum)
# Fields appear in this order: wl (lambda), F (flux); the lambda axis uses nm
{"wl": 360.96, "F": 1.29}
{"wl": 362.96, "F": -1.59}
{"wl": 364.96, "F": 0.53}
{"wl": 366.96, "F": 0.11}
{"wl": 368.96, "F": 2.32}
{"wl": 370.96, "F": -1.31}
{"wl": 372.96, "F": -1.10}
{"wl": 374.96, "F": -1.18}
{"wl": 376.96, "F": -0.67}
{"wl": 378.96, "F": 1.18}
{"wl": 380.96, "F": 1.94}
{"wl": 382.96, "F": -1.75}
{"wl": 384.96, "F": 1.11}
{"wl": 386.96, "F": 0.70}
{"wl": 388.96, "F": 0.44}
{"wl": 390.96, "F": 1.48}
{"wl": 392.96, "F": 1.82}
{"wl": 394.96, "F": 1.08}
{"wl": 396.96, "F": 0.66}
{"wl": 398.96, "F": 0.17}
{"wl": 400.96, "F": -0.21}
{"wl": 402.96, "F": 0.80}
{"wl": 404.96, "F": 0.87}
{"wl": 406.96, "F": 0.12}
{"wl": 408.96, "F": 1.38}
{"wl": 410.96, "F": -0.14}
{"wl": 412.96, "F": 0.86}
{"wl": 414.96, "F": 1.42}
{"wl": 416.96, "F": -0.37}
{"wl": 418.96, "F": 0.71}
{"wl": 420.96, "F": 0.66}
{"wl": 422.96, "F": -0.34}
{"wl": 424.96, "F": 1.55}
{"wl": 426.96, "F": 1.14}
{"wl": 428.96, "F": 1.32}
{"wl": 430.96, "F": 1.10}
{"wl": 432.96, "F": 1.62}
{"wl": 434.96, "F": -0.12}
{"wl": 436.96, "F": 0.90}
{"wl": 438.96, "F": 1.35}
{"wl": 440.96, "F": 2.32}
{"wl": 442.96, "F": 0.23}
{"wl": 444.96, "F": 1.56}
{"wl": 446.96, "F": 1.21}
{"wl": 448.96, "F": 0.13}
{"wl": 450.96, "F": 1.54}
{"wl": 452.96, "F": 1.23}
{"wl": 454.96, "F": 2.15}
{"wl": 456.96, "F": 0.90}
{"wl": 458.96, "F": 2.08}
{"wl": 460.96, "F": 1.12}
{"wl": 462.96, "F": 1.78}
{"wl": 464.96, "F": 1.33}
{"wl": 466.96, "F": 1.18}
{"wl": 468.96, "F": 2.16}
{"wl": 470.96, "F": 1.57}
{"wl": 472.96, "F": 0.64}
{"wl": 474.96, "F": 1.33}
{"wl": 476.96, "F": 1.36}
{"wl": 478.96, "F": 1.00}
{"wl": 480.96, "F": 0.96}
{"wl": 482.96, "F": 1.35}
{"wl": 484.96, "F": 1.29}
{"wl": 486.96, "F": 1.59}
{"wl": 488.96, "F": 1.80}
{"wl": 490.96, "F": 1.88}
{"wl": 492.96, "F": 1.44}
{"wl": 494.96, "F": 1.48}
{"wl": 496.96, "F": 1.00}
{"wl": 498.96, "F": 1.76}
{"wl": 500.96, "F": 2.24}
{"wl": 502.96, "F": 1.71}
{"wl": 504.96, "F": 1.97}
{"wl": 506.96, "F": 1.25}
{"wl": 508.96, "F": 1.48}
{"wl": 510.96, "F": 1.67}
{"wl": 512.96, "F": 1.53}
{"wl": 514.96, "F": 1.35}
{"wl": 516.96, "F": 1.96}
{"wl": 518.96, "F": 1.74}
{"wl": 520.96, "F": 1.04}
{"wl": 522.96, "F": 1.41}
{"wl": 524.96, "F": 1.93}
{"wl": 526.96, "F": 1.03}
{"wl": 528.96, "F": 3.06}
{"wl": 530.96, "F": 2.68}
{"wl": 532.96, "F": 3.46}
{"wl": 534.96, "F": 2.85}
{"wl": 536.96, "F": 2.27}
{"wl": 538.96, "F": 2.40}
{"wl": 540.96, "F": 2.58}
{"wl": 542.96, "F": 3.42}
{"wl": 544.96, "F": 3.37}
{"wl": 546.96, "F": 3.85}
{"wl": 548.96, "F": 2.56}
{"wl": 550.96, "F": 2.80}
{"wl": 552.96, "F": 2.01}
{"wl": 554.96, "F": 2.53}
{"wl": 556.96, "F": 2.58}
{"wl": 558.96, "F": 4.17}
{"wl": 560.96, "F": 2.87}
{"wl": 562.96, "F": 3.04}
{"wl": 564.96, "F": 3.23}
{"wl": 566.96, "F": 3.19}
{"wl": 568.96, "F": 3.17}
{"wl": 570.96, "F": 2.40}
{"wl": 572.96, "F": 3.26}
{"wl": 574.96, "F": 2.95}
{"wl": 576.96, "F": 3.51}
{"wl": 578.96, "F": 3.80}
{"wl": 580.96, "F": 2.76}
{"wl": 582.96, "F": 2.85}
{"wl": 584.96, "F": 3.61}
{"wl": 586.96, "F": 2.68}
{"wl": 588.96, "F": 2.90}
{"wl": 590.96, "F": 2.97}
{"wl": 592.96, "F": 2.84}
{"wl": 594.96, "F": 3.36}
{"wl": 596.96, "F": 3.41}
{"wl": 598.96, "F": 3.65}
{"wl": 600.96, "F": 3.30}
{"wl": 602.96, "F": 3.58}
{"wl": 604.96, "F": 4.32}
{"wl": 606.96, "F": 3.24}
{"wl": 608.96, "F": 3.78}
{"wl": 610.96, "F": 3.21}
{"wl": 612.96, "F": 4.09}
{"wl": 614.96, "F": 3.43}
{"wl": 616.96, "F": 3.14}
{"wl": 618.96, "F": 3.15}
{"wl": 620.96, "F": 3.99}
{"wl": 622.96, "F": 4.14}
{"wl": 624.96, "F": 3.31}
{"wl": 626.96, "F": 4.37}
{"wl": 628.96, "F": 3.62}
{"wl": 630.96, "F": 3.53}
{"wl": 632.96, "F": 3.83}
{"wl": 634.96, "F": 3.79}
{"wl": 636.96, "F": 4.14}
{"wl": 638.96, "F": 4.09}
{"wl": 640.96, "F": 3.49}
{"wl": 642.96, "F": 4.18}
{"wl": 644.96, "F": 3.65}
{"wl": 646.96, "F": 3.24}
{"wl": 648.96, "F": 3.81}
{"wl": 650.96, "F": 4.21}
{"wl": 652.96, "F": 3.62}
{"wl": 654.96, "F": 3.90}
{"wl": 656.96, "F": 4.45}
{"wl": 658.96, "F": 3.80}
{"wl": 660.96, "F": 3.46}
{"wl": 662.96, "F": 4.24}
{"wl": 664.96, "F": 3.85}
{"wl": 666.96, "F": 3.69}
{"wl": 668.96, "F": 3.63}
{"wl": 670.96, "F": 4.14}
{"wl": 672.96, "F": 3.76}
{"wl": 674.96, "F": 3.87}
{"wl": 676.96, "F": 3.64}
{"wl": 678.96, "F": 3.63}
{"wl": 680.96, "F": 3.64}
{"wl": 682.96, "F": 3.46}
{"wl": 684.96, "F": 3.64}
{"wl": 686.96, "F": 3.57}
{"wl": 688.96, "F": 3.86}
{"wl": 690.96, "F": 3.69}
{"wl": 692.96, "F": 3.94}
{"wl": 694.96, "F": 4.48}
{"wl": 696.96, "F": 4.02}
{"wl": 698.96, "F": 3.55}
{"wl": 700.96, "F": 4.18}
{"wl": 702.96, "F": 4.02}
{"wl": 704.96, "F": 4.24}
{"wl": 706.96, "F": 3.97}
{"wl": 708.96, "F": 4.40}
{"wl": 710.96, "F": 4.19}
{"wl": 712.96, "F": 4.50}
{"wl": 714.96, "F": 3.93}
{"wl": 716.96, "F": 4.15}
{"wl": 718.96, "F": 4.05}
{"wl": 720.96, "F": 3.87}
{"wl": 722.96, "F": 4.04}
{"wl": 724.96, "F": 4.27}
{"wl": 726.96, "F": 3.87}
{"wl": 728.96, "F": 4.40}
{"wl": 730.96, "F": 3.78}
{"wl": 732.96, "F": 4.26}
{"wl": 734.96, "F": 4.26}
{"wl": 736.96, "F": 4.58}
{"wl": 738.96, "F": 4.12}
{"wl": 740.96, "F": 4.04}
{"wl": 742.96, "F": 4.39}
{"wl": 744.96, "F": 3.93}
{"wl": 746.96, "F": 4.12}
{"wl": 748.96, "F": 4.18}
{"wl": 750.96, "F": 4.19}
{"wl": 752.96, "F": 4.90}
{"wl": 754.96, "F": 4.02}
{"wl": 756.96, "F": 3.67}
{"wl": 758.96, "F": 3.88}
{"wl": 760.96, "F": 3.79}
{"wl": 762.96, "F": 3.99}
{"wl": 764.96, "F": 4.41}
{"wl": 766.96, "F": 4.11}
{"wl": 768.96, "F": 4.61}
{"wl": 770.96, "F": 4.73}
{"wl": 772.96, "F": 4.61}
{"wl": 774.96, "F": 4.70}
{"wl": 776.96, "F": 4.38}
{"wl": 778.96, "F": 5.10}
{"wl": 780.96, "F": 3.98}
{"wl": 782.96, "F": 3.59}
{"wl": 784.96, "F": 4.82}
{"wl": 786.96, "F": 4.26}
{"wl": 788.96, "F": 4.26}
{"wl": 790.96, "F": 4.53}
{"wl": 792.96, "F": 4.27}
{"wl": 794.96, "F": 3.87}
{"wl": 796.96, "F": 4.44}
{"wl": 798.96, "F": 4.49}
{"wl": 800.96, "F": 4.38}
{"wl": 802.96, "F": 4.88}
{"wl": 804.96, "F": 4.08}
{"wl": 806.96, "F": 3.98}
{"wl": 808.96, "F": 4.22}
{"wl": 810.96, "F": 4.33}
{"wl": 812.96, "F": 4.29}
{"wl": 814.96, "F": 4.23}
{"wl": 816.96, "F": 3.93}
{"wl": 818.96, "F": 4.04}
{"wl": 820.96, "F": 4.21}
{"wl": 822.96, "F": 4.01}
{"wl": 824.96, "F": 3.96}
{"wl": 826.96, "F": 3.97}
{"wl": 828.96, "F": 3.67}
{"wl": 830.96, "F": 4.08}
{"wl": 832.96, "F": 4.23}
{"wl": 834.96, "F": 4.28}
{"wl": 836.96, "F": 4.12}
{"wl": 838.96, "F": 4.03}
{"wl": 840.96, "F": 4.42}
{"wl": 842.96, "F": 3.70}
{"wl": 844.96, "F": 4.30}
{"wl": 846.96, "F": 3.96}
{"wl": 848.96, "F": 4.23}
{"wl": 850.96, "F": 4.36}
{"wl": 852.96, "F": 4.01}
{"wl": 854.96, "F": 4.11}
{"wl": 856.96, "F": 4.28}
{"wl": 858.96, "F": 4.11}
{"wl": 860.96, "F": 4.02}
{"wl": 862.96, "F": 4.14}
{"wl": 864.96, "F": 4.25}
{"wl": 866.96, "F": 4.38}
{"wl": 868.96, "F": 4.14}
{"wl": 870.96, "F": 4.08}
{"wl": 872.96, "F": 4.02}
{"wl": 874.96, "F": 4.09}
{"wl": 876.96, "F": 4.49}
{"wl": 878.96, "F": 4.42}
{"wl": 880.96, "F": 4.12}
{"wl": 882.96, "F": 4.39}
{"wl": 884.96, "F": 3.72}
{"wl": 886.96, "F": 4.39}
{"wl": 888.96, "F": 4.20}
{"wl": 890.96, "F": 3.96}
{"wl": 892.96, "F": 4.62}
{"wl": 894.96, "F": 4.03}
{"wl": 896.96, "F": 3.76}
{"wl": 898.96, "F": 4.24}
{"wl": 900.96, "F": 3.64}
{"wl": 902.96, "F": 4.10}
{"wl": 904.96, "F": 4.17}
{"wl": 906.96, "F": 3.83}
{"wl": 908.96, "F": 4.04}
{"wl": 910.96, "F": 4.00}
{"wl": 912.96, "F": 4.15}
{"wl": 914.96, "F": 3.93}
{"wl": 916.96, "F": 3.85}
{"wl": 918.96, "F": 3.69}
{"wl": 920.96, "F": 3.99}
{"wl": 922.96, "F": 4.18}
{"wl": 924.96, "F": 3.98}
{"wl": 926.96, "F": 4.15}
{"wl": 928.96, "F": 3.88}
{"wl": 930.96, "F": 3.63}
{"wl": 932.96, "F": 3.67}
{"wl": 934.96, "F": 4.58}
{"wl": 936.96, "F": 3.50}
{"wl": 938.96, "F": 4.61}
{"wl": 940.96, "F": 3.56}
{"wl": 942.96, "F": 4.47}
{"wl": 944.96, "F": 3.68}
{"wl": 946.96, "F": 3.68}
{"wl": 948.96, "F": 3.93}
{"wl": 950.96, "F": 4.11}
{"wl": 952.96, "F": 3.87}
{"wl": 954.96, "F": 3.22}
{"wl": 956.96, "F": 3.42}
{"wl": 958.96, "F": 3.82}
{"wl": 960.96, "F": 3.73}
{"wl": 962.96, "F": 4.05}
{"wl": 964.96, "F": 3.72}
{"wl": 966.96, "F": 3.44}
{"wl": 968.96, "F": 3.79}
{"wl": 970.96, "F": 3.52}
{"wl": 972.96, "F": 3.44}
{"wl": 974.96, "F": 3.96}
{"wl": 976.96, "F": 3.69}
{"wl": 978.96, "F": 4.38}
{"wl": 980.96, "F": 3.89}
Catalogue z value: 0.33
